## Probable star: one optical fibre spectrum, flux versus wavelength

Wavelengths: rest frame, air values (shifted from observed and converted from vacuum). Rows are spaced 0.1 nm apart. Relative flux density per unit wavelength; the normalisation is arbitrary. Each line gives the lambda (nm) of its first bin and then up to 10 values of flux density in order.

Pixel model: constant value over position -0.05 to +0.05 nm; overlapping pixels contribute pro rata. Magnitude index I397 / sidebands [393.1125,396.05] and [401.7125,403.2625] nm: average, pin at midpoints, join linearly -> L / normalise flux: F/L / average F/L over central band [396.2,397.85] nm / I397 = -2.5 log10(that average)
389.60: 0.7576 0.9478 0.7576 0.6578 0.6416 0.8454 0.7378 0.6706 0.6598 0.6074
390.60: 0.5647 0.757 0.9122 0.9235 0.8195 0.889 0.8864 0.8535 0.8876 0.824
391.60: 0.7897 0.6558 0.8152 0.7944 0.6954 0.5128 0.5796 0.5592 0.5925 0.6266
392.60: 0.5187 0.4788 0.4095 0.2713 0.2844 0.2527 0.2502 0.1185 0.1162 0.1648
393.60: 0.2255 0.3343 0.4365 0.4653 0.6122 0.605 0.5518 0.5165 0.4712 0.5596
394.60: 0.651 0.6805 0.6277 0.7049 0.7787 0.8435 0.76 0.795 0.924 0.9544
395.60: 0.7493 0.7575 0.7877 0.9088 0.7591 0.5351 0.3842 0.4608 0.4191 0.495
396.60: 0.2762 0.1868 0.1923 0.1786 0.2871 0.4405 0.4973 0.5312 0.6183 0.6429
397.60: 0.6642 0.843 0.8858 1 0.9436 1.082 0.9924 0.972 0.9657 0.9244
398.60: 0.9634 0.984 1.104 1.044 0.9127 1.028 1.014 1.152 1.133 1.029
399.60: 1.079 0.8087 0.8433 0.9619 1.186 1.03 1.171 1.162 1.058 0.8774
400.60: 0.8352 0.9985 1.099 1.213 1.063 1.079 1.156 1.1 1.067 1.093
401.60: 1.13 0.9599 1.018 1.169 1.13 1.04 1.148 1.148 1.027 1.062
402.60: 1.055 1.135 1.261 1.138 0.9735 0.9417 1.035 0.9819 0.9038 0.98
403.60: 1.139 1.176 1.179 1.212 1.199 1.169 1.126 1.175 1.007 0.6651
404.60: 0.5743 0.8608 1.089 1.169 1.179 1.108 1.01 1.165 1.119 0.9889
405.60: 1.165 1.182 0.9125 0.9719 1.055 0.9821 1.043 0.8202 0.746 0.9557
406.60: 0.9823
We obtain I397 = 0.495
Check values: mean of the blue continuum 0.586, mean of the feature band 0.473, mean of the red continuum 1.08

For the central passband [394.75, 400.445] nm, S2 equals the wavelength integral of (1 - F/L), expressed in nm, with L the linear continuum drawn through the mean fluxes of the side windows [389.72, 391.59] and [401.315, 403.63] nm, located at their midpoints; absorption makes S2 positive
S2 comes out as 0.93 nm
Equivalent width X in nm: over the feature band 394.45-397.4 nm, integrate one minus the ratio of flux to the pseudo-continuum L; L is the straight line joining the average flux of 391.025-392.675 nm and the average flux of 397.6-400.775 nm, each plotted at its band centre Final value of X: 0.927 nm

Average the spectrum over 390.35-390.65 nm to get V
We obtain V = 0.611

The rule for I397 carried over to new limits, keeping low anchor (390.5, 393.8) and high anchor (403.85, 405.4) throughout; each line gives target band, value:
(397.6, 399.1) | -0.189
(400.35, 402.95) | -0.155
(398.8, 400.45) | -0.209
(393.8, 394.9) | 0.148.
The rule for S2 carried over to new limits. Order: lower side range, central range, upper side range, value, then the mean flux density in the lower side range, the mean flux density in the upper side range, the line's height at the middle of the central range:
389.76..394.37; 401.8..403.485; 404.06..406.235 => -0.22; 0.589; 1.03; 0.947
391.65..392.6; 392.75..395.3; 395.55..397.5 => 0.43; 0.641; 0.502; 0.581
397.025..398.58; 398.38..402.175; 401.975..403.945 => -0.46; 0.795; 1.08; 0.933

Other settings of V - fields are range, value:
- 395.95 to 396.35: 0.535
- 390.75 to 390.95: 0.918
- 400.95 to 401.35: 1.1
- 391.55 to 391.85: 0.754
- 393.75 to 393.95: 0.451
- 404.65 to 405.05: 1.07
